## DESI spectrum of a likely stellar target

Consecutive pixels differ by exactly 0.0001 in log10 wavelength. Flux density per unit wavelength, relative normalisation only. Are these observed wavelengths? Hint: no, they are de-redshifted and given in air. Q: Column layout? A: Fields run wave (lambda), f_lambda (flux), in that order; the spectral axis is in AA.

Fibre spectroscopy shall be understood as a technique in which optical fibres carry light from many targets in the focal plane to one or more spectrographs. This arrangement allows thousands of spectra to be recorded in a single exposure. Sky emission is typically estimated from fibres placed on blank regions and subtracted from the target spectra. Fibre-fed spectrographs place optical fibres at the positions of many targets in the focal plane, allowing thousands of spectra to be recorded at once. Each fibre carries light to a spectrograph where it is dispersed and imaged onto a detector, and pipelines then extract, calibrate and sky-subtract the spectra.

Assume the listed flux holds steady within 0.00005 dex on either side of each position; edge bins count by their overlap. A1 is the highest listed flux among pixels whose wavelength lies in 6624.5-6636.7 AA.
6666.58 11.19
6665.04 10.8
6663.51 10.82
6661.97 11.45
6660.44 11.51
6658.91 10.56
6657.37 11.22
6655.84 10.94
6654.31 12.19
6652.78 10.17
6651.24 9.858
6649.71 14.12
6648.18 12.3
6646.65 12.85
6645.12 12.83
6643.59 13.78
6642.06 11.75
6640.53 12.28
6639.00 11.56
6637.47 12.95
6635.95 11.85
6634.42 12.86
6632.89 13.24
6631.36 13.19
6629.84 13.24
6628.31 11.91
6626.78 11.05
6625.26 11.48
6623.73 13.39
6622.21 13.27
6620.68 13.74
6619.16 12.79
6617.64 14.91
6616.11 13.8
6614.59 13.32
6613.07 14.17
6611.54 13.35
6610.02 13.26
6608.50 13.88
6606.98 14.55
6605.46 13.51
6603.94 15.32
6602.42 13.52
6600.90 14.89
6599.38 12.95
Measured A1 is 13.24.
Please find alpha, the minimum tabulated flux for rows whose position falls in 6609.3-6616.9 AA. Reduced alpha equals 13.26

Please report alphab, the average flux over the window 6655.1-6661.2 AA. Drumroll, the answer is 11.1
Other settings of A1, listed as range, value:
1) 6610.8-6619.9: 14.91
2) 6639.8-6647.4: 13.78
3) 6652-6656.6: 12.19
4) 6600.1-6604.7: 15.32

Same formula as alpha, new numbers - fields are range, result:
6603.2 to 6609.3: 13.51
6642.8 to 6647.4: 12.83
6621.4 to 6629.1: 11.05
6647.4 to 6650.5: 12.3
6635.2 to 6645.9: 11.56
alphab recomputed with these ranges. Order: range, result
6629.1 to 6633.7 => 13.2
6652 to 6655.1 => 11.2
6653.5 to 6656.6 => 11.6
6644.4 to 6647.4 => 12.8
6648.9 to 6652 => 12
